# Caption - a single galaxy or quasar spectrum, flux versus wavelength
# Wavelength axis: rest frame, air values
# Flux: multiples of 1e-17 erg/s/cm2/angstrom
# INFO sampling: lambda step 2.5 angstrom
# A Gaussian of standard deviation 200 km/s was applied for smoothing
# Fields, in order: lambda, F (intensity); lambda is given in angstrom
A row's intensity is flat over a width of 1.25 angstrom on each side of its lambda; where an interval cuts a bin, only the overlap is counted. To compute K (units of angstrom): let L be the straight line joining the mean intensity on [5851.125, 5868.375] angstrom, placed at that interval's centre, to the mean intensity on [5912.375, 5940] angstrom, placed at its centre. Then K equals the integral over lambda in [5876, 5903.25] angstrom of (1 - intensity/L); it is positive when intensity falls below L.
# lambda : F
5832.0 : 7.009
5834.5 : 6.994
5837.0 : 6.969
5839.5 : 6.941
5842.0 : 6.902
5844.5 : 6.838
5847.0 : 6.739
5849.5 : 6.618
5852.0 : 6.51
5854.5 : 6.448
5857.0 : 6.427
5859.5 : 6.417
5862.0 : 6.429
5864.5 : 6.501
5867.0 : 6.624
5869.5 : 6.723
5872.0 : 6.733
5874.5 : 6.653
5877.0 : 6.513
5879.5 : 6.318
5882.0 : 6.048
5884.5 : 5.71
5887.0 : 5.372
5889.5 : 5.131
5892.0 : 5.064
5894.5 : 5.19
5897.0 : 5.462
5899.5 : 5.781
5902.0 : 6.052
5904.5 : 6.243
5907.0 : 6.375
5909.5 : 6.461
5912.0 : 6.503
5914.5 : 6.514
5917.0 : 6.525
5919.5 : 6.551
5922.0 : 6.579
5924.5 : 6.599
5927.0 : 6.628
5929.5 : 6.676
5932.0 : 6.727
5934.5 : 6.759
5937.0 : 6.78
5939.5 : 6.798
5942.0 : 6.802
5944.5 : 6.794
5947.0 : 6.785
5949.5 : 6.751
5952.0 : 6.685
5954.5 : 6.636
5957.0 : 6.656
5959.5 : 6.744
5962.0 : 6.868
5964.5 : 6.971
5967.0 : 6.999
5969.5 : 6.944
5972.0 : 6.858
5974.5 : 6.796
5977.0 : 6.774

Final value 3.6 angstrom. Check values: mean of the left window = 6.48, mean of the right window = 6.64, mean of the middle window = 5.69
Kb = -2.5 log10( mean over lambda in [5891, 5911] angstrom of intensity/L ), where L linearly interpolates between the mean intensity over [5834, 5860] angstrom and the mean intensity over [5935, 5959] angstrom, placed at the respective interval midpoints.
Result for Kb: 0.152 mag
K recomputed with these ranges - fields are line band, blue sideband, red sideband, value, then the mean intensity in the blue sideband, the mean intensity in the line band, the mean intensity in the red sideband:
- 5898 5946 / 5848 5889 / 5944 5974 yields 0.7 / 6.36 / 6.53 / 6.81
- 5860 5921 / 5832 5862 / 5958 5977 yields 5.6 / 6.71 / 6.15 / 6.87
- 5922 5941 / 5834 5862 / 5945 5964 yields 0.1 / 6.69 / 6.7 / 6.74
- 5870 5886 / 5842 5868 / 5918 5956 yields 0.7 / 6.57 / 6.33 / 6.7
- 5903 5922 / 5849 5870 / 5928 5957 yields 0.6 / 6.51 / 6.46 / 6.74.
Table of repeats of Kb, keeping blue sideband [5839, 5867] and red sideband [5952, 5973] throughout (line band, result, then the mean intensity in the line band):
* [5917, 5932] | 0.023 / 6.61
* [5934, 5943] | -0.001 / 6.79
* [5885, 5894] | 0.265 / 5.23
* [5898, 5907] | 0.110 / 6.06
